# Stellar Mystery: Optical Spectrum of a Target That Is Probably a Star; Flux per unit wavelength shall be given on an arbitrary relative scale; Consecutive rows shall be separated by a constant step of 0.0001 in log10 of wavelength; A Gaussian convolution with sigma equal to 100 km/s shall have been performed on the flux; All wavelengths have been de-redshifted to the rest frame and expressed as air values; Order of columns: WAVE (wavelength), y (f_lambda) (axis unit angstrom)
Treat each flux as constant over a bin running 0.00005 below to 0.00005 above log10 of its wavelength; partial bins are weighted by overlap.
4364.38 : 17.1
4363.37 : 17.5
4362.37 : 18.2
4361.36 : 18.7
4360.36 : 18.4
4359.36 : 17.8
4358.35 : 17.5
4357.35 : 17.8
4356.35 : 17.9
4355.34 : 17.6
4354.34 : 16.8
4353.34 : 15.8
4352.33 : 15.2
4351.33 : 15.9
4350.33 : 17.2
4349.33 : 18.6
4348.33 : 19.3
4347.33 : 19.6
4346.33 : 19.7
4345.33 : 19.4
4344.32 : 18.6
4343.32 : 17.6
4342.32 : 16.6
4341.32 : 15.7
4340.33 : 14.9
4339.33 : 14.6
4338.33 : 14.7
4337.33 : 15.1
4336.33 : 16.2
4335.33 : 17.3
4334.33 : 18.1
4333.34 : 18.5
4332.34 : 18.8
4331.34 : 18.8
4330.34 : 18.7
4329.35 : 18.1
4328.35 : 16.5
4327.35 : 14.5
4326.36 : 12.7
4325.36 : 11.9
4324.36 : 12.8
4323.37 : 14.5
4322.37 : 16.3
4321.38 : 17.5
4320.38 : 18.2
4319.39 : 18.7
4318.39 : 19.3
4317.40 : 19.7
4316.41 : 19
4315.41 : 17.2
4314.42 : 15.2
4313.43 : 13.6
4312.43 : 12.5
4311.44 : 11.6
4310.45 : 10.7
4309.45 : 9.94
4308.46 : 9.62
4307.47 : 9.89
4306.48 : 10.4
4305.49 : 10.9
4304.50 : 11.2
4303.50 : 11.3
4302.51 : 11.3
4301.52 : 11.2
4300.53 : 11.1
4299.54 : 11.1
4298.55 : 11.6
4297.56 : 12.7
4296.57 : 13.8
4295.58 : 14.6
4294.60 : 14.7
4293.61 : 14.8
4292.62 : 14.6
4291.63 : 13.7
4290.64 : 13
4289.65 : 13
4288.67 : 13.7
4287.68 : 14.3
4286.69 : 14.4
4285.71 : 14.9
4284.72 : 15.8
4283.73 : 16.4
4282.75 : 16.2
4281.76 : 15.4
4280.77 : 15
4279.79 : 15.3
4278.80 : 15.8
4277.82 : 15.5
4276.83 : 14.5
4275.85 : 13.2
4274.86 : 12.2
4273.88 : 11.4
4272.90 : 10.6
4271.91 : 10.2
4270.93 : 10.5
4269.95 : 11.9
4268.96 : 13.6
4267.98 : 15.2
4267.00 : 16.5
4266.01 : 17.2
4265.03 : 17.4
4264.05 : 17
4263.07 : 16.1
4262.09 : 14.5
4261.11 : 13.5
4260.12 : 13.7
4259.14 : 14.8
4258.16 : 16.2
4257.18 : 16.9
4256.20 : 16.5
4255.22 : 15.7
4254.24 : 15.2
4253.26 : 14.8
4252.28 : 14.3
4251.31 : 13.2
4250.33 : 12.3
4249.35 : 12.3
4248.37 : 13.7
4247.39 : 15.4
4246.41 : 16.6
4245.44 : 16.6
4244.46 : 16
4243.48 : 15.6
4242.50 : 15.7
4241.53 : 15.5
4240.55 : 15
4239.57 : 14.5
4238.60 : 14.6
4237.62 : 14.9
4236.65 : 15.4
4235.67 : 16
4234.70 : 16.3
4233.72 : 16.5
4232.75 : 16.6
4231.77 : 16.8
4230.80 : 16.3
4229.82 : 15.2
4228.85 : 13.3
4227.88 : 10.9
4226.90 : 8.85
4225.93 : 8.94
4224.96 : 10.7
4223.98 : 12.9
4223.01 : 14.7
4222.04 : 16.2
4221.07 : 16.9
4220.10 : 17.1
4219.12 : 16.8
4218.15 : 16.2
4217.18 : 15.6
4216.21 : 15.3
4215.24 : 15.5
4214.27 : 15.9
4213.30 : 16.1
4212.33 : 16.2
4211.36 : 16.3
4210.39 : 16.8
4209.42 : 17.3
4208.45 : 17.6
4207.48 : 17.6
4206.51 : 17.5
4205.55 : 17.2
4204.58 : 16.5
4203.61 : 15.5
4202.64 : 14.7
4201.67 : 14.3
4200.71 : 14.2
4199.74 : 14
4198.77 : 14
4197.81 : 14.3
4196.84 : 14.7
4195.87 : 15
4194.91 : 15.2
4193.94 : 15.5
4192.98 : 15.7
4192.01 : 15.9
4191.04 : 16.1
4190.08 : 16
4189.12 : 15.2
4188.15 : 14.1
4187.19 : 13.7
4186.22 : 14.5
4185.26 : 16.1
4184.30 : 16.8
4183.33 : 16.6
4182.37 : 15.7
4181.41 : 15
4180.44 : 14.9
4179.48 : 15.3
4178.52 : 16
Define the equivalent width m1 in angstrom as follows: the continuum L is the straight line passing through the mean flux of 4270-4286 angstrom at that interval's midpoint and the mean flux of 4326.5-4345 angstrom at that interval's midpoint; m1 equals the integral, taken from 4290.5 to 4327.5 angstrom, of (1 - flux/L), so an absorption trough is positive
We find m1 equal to 4.4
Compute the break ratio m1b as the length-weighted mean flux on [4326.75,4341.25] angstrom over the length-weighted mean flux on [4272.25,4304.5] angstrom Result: 1.2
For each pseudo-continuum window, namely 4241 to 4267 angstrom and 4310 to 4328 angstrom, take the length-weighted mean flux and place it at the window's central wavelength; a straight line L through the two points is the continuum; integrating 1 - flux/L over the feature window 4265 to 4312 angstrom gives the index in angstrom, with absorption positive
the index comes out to 6.62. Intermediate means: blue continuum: 15.3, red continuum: 15.4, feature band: 13.2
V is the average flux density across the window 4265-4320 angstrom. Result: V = 13.7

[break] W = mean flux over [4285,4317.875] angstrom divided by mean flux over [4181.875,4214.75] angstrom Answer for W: 0.83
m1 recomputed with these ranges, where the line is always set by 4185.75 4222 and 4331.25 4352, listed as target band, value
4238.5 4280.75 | 4.59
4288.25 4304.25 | 3.76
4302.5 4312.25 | 3.58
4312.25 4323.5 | 0.04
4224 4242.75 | 2.10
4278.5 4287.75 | 0.70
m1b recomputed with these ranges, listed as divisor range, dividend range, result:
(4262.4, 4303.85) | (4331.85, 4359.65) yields 1.24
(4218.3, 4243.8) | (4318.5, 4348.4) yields 1.14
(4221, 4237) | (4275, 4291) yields 1.04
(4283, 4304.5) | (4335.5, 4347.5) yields 1.25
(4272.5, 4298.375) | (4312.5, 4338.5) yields 1.17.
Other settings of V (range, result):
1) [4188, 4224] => 15.8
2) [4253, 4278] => 14.4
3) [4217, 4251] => 14.7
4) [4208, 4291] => 14.8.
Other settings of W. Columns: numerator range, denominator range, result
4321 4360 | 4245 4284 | 1.15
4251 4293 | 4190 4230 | 0.96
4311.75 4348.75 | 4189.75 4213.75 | 1.06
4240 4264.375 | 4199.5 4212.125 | 0.93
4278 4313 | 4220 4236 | 0.91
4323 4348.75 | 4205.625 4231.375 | 1.10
